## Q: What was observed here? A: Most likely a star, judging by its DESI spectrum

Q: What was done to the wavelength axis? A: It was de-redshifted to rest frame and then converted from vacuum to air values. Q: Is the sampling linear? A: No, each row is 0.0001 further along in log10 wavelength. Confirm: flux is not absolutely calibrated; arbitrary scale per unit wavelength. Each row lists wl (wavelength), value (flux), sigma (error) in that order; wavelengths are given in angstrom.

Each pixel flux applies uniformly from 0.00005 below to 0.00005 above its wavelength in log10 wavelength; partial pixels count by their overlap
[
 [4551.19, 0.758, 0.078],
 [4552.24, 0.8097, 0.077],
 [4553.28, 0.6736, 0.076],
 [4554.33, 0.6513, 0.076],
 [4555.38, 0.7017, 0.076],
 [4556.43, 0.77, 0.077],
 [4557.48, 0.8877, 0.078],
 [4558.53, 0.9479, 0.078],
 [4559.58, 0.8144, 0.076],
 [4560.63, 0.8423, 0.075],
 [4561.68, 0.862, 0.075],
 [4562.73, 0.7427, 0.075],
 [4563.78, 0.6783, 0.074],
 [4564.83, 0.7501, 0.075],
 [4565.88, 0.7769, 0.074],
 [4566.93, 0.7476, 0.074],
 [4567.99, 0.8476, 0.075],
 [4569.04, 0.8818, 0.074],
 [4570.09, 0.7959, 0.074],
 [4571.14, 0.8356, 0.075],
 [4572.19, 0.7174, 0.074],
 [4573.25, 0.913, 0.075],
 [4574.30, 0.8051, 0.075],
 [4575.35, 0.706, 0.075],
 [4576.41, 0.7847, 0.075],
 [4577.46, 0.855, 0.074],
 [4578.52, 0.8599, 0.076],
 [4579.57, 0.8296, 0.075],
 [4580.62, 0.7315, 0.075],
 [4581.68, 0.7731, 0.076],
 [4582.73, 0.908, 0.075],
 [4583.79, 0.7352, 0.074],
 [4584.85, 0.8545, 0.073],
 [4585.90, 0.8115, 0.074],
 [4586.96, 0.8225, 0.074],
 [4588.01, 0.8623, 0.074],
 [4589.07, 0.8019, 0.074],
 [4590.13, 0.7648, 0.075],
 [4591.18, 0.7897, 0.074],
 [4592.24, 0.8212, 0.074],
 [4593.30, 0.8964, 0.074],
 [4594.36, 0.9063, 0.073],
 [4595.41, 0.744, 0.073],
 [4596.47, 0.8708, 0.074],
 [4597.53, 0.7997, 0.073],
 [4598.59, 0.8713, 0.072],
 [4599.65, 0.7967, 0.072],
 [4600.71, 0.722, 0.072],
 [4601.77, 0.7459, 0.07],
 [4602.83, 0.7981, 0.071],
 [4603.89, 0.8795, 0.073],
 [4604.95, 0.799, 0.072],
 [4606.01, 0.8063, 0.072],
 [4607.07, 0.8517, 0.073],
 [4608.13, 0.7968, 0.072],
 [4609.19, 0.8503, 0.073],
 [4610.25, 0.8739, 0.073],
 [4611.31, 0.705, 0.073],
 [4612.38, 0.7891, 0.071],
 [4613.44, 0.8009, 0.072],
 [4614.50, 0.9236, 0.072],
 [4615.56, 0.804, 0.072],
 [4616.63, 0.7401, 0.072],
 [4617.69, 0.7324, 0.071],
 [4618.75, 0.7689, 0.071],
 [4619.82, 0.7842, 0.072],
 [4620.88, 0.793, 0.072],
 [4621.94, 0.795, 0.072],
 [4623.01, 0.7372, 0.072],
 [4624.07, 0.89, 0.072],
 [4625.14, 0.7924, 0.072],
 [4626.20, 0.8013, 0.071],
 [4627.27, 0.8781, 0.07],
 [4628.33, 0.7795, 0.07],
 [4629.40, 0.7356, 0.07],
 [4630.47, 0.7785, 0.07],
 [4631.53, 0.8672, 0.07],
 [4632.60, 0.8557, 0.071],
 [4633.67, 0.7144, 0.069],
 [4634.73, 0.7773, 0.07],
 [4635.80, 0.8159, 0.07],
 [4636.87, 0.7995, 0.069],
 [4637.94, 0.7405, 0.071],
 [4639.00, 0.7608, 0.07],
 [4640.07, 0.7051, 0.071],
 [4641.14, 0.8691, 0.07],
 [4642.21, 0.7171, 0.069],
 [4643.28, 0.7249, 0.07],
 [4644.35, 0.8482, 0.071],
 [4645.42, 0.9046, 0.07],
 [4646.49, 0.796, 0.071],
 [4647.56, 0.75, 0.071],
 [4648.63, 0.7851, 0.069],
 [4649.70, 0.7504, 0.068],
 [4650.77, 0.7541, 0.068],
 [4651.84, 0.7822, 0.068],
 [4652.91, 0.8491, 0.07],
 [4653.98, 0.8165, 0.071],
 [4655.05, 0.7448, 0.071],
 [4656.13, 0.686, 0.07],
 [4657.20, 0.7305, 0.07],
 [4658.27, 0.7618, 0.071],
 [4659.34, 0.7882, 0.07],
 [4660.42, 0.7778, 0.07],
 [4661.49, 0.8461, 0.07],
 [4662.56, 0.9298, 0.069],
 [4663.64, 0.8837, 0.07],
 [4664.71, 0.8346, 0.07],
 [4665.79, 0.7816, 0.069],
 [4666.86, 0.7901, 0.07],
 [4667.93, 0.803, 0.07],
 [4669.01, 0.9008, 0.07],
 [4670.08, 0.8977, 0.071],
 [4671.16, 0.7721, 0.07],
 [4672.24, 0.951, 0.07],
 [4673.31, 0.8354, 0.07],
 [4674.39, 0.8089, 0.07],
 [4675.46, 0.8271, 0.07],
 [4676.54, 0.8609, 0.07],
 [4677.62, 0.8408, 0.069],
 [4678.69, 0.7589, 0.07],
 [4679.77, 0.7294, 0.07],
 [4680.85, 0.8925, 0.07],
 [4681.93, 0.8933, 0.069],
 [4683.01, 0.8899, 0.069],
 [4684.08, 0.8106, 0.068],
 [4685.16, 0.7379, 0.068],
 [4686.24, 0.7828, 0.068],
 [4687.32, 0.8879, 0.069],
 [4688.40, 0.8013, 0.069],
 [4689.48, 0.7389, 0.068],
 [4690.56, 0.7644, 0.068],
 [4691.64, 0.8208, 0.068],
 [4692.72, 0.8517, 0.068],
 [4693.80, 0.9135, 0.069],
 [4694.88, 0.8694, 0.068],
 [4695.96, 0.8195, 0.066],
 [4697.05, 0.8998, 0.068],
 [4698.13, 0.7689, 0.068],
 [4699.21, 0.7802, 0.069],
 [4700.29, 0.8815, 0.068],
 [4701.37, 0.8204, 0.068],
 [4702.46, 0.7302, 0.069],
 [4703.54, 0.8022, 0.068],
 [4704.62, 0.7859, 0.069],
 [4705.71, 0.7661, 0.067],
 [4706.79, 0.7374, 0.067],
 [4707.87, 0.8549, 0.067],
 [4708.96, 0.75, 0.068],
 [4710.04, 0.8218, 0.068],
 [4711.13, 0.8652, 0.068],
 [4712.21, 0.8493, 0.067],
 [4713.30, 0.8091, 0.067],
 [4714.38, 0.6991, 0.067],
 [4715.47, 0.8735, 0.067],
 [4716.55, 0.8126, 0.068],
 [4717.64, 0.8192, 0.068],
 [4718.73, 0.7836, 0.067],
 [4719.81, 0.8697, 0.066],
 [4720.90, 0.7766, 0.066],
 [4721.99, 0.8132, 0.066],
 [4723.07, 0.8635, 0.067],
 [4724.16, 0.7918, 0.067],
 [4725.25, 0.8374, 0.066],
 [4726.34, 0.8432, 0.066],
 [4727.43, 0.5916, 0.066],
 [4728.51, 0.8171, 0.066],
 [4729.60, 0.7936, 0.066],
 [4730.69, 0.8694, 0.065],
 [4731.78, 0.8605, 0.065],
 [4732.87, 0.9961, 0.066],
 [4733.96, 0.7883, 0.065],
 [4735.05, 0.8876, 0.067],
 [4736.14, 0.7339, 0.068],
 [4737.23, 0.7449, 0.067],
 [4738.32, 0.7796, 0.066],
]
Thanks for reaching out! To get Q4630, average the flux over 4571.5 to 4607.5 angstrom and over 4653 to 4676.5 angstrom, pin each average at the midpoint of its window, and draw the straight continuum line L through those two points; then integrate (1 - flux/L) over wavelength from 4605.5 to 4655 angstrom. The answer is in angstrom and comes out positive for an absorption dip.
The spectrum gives 1.3 angstrom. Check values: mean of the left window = 0.813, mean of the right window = 0.819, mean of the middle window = 0.795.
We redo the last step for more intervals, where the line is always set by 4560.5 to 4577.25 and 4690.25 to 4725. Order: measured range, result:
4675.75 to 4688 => -0.22 angstrom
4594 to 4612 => -0.30 angstrom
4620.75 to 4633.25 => -0.09 angstrom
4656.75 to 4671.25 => -0.27 angstrom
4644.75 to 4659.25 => 0.49 angstrom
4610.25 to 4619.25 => 0.13 angstrom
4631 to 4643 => 0.32 angstrom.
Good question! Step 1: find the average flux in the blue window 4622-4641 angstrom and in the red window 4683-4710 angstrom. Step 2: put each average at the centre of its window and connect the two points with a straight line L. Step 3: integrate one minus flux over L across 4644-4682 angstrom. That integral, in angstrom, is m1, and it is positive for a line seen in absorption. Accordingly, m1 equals -0.7 angstrom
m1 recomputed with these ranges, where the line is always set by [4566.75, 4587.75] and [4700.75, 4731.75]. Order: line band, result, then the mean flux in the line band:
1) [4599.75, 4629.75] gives 0.4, 0.799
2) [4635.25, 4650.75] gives 0.5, 0.782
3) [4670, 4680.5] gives -0.3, 0.826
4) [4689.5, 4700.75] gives -0.4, 0.832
